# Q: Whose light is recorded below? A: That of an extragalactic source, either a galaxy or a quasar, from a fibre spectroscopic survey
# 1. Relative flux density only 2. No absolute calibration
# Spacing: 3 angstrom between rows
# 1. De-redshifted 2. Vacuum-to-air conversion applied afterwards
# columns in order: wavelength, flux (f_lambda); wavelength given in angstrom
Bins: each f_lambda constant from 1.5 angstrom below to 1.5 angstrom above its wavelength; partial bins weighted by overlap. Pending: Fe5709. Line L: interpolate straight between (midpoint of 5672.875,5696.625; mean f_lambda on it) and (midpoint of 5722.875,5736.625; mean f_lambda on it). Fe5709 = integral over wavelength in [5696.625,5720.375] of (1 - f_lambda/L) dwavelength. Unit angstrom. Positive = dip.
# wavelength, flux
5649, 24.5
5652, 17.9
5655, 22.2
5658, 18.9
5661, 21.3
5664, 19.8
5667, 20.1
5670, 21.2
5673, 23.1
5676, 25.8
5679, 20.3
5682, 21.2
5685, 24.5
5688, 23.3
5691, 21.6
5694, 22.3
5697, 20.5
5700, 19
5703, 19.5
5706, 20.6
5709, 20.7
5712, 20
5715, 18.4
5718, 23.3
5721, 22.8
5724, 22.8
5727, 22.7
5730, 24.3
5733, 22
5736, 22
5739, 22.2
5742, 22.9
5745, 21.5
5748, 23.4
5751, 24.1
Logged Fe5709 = 2.5 angstrom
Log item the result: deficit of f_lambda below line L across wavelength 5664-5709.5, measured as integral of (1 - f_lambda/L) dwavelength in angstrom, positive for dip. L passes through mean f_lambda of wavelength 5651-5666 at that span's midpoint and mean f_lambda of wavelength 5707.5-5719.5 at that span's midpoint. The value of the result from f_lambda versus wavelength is -2.66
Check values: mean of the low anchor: 20.1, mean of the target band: 21.5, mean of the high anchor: 20.6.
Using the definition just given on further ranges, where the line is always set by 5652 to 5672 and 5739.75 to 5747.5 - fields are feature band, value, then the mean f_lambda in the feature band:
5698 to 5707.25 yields 0.7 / 19.7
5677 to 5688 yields -0.7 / 22.4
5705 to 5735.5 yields 0.0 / 21.8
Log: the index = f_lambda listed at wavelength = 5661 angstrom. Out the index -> 21.3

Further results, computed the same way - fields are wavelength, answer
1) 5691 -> 21.6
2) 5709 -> 20.7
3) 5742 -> 22.9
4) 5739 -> 22.2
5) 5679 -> 20.3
